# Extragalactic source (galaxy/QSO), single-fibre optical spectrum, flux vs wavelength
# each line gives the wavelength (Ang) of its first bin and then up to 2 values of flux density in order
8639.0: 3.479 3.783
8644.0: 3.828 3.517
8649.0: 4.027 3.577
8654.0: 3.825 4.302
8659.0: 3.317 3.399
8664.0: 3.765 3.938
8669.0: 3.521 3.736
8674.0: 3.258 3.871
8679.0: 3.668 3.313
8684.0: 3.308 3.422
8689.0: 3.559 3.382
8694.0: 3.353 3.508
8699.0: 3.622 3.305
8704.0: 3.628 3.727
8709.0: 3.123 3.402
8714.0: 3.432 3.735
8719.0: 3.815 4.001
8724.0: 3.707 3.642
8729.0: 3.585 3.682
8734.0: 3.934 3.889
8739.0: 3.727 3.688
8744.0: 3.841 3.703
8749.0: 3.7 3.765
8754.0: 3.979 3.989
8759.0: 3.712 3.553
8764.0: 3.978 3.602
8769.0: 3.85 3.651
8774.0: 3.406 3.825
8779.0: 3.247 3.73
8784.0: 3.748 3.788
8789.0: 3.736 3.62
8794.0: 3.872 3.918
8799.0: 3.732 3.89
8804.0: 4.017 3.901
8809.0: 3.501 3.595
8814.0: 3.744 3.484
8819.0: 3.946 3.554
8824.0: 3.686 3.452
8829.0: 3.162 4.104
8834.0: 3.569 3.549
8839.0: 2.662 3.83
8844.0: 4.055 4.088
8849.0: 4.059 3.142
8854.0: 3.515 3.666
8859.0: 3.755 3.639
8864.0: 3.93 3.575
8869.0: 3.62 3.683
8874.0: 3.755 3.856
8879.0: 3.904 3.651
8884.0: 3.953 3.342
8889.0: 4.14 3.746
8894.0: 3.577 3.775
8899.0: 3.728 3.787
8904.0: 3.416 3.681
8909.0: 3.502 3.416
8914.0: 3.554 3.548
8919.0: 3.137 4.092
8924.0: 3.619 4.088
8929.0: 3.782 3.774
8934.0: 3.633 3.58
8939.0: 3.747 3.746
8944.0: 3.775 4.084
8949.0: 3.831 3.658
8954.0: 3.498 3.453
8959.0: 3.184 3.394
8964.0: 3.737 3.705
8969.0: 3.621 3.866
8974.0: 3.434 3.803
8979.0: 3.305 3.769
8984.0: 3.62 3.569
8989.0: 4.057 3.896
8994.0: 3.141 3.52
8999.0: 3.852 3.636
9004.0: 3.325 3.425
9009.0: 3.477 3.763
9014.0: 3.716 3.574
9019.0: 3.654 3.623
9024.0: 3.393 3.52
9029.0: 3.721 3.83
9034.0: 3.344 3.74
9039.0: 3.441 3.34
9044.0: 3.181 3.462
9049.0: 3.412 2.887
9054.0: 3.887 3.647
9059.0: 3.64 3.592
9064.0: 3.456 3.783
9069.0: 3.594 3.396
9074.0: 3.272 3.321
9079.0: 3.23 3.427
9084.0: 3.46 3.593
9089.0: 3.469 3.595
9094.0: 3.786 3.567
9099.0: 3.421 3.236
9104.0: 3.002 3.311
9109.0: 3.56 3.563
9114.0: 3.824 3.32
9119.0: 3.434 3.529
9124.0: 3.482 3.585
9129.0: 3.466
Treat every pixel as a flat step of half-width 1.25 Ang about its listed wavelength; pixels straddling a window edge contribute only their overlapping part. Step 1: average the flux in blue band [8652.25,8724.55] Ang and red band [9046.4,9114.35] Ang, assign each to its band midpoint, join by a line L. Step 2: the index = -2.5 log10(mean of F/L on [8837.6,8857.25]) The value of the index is -0.03 mag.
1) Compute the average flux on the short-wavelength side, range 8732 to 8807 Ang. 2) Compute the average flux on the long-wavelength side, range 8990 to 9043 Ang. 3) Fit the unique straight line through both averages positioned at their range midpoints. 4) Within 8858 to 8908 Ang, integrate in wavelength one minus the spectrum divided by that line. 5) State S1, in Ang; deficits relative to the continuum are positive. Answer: -0.7 Ang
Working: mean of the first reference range 3.76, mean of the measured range 3.72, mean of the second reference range 3.57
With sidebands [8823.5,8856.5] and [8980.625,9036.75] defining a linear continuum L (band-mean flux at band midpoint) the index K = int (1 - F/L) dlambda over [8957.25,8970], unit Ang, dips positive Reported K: 0.3 Ang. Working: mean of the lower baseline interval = 3.61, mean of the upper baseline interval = 3.61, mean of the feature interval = 3.52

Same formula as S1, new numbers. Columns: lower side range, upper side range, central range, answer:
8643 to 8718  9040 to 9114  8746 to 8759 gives -1.0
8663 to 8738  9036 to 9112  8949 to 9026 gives -2.3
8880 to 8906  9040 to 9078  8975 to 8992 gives -0.6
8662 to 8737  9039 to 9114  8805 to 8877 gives -2.4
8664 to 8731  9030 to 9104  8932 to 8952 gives -1.5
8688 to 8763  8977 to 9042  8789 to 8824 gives -1.1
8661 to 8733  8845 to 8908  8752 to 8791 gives -0.9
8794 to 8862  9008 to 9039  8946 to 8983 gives 0.2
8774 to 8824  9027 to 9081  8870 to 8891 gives -0.8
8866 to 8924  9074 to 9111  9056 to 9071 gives -0.6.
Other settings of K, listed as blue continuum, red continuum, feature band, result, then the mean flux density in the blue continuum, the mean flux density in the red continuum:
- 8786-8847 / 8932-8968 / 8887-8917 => 0.1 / 3.69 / 3.65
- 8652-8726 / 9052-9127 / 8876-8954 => -3.9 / 3.58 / 3.49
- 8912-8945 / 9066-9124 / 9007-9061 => 0.2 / 3.69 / 3.46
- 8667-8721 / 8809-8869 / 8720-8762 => -2.5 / 3.52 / 3.64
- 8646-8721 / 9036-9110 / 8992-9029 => -0.9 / 3.58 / 3.45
